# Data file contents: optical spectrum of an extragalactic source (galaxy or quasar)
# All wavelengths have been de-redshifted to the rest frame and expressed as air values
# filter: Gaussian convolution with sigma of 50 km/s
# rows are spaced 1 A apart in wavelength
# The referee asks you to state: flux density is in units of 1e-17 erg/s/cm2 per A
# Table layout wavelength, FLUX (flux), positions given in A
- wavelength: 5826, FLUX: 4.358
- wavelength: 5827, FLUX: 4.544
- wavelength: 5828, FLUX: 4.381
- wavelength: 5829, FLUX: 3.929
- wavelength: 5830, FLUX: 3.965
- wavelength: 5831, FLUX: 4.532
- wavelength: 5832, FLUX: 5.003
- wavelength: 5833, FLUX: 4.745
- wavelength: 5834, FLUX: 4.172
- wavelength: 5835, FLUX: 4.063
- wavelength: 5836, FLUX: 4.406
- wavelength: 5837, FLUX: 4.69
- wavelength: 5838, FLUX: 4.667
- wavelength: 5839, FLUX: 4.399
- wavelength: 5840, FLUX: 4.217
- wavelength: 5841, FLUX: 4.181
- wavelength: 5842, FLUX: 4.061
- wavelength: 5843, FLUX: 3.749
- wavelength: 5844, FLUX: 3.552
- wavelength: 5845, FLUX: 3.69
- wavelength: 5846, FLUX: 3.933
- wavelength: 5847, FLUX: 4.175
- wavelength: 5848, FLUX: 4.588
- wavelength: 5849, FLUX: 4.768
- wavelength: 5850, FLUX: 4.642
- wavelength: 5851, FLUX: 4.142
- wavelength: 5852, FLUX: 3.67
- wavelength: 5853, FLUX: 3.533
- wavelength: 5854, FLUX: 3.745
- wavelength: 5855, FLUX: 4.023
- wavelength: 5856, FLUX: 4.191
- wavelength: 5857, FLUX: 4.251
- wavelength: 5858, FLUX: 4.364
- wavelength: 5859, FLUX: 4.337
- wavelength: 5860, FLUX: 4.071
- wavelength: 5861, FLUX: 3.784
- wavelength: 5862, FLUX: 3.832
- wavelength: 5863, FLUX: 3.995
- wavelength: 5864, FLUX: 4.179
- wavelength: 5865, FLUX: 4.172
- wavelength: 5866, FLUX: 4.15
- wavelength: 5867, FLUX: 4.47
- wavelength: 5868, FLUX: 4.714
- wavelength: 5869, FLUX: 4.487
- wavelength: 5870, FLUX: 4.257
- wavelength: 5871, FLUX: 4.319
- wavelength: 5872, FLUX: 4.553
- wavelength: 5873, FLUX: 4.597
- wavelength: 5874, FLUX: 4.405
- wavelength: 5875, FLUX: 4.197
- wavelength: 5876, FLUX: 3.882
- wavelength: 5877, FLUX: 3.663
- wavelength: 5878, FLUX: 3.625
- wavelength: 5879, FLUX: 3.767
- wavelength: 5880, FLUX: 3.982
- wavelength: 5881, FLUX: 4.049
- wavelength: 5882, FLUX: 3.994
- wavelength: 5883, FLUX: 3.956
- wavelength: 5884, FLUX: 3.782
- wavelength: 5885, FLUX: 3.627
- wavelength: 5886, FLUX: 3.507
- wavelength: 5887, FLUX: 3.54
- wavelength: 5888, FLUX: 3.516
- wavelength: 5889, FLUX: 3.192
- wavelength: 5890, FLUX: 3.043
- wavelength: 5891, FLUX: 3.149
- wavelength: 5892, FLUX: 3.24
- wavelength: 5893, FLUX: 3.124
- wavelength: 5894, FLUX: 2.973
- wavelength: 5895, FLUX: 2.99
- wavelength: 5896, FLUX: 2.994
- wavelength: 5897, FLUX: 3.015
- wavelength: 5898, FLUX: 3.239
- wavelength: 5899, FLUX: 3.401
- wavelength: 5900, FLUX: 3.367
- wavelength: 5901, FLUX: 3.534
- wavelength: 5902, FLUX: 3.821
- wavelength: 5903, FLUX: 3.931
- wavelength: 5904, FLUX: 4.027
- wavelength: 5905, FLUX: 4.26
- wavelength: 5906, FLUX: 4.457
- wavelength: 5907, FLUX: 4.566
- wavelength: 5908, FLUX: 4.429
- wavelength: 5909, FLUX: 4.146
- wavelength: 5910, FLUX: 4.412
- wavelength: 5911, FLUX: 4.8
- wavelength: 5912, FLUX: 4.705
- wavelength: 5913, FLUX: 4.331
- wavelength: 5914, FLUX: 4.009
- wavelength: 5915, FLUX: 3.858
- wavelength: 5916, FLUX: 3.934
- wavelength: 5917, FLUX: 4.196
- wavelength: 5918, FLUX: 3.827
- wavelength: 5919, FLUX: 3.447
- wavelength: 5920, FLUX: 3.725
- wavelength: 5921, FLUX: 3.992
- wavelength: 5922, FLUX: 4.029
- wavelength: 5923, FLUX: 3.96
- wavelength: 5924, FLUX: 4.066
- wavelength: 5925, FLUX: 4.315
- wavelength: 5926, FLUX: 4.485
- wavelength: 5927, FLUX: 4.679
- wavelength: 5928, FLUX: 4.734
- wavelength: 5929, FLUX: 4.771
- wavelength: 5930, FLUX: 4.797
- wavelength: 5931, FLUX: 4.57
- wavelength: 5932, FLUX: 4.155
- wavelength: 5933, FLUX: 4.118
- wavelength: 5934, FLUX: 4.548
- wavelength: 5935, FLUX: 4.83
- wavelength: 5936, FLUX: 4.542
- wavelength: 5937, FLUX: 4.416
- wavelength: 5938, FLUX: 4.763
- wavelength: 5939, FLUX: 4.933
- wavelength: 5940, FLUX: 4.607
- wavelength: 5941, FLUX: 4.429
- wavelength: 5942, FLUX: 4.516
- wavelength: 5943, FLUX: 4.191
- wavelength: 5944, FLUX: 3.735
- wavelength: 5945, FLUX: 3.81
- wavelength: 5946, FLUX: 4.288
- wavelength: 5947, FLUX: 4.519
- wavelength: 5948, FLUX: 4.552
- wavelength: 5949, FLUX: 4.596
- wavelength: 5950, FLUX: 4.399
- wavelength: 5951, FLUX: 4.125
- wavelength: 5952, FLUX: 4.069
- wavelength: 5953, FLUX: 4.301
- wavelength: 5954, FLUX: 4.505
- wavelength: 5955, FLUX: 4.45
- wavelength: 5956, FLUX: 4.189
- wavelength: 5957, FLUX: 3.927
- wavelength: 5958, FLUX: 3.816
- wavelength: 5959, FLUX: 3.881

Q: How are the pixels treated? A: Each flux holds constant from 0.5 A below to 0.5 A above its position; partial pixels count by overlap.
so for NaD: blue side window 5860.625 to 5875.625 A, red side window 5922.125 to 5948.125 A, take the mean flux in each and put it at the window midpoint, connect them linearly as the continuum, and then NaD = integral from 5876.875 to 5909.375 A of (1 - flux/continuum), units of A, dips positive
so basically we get 5.3 A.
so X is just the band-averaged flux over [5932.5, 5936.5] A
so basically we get 4.51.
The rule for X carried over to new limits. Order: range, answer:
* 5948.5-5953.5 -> 4.3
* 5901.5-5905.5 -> 4.01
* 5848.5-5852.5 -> 4.31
